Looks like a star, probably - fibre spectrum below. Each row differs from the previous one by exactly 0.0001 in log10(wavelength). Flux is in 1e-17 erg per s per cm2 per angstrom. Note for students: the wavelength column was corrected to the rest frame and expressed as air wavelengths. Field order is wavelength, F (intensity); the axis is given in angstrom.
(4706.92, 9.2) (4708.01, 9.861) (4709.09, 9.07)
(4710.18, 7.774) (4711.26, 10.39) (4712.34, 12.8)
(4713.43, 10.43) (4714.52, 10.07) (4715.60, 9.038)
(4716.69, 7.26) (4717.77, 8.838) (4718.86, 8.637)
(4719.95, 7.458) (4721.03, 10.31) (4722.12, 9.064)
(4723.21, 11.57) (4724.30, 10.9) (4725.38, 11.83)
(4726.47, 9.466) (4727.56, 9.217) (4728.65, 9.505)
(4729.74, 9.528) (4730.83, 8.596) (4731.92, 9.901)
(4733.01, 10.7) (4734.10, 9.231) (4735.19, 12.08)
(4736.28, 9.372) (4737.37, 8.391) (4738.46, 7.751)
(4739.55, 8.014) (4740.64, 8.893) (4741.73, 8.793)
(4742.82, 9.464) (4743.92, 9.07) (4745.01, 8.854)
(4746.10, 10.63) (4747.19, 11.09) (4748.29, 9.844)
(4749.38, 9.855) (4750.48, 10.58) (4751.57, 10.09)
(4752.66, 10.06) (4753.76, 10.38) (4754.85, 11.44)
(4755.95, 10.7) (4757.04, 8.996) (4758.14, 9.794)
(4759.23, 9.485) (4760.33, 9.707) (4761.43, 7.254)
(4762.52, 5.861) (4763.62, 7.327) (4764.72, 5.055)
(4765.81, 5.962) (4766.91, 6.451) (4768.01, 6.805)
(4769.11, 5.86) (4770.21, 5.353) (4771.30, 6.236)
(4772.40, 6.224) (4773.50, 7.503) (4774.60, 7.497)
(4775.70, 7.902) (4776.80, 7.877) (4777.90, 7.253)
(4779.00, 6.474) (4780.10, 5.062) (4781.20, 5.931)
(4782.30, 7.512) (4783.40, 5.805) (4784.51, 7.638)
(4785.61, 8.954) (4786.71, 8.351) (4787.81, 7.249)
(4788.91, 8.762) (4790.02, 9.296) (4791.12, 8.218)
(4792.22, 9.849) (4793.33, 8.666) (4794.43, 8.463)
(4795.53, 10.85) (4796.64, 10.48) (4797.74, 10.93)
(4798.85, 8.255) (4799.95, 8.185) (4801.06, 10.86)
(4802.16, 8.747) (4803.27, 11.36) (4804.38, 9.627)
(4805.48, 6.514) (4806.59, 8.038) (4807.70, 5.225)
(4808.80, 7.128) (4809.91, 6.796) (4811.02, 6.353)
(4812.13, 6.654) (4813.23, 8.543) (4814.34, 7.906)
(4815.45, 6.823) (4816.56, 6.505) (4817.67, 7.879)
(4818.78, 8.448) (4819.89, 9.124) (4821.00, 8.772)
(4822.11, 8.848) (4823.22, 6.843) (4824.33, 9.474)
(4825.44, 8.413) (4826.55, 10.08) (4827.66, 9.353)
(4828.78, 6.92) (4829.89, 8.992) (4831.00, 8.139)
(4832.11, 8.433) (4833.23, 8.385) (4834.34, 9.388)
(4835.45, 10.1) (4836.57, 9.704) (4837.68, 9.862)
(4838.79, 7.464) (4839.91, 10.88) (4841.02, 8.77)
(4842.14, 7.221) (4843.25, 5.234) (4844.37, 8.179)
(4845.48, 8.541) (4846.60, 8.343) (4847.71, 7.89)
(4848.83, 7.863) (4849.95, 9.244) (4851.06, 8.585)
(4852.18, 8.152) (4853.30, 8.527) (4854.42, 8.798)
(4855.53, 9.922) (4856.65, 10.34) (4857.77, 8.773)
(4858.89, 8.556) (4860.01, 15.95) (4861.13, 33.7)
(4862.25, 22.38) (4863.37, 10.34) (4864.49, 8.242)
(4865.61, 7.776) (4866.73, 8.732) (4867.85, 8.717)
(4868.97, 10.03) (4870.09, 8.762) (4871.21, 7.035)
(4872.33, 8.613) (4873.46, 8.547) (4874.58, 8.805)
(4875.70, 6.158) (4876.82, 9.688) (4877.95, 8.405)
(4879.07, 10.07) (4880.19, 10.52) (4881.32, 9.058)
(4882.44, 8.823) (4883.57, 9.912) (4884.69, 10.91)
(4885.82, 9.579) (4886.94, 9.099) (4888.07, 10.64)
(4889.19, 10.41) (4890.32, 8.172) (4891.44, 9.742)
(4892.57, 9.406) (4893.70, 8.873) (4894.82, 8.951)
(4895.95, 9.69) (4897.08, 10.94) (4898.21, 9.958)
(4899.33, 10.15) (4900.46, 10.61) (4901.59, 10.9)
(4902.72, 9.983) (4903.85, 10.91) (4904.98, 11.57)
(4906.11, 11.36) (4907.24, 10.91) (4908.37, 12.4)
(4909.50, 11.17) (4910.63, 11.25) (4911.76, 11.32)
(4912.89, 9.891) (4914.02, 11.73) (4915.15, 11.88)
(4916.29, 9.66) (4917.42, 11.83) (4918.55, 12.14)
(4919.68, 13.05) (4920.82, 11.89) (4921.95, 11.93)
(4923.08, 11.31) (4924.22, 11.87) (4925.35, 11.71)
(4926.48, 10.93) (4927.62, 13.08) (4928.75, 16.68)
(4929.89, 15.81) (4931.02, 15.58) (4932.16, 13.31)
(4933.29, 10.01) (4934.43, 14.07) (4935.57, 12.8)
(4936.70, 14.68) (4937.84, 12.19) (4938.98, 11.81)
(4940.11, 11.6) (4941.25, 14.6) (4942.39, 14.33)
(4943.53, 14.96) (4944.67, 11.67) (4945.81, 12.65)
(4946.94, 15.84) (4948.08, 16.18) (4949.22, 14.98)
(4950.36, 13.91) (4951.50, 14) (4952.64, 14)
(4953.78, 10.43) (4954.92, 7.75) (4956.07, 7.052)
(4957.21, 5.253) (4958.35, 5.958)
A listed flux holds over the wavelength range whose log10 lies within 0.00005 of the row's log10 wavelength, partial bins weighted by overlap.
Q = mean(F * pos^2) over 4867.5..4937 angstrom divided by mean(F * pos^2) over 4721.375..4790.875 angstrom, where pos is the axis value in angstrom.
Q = 1.34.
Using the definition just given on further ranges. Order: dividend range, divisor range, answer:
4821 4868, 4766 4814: 1.28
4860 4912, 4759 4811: 1.42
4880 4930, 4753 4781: 1.53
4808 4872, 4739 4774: 1.13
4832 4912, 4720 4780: 1.20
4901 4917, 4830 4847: 1.33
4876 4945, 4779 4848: 1.42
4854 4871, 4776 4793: 1.62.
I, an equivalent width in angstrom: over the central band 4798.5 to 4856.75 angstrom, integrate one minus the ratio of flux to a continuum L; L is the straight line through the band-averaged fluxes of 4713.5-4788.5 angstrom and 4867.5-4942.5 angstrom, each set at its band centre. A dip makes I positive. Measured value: 8.2 angstrom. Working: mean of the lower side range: 8.59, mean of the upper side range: 10.9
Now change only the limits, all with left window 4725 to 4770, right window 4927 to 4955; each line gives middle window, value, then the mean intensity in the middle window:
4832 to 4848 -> 3.7 angstrom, 8.57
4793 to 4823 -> 6.0 angstrom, 8.35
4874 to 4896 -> 5.2 angstrom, 9.34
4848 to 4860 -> 2.5 angstrom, 9.17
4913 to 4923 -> 1.1 angstrom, 11.7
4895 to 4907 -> 2.0 angstrom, 10.6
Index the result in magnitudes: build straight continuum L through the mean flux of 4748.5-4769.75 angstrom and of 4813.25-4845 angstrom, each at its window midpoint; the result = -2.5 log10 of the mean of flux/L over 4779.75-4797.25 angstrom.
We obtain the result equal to 0.03 mag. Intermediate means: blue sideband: 8.51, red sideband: 8.44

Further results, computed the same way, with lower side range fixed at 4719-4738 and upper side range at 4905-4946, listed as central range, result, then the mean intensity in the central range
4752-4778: 0.30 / 7.81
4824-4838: 0.23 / 9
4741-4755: 0.01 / 9.96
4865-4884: 0.31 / 8.79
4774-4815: 0.30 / 8.08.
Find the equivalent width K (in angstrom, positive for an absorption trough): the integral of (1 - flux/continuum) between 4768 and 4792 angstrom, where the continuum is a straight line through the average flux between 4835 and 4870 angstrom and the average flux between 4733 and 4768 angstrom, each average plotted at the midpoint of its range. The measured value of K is 5.5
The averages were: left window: 9.04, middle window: 7.22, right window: 10.2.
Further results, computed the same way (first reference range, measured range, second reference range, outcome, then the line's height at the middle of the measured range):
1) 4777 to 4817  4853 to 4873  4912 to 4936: -2.2 angstrom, 10.3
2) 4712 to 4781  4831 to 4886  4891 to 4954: 6.0 angstrom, 10.9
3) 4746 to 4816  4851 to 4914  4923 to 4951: 6.5 angstrom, 11.6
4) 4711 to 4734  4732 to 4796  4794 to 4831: 5.3 angstrom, 9.14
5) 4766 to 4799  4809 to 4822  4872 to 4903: 1.0 angstrom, 8.27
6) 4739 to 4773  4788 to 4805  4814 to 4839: -1.8 angstrom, 8.53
